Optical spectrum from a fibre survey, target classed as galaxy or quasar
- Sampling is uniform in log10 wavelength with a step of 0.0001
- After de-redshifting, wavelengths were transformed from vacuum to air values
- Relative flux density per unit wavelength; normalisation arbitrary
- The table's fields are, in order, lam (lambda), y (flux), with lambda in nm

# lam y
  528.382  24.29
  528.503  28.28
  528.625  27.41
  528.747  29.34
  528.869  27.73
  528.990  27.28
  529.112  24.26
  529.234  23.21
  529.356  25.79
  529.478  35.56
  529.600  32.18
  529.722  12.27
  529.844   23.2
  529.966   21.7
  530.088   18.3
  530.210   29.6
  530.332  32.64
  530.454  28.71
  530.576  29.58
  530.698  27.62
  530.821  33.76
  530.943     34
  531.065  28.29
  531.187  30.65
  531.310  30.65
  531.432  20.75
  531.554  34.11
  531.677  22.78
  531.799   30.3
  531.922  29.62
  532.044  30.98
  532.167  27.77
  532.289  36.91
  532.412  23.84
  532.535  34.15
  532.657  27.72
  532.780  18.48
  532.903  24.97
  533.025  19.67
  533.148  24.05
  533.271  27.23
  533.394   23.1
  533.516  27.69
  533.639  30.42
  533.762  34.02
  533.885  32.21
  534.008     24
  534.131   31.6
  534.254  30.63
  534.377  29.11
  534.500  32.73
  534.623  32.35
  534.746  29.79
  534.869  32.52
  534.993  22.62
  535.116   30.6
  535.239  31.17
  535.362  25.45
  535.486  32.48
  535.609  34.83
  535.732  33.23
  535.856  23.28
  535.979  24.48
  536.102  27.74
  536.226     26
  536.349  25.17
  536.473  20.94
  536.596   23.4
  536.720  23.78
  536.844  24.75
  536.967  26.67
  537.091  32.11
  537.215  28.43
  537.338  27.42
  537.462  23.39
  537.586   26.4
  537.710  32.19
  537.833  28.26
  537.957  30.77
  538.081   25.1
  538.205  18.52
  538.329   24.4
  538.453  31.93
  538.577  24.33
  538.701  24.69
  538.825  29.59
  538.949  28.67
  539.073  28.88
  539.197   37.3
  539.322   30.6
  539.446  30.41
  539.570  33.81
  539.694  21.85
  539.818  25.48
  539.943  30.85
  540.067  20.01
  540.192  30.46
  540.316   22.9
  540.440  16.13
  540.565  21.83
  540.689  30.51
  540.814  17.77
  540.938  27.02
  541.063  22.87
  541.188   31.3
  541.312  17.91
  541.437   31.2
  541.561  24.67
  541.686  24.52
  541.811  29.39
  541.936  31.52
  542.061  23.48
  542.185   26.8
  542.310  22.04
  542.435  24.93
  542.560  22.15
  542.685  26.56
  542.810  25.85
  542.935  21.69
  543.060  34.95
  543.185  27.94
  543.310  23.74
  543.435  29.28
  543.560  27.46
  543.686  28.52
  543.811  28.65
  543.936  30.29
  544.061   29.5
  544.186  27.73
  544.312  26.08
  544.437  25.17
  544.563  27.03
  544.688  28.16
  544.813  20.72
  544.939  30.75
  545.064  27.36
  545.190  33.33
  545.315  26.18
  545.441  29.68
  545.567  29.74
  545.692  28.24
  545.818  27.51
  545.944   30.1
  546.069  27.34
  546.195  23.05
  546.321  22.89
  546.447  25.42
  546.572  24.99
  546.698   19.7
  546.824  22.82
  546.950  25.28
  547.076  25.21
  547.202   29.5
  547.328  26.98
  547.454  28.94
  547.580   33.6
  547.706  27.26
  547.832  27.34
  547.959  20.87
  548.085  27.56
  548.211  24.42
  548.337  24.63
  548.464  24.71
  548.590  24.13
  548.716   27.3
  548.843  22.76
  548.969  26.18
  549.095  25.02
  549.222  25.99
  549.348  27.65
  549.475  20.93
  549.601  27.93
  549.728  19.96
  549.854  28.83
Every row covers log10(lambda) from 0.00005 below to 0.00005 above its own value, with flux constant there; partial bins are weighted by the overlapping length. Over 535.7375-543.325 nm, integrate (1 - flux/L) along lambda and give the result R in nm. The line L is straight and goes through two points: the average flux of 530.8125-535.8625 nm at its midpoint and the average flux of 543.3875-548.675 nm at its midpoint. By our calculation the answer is 0.43 nm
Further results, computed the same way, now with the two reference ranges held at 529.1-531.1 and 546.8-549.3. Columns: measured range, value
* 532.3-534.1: 0.00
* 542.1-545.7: -0.12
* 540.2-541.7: 0.13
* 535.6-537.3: 0.02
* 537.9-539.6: -0.11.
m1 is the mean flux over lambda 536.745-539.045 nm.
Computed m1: 27.1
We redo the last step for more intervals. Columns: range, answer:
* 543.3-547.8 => 27.2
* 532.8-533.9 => 26.5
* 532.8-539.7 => 27.9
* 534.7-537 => 27.3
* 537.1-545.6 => 26.9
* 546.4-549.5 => 25.6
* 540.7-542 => 26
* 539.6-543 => 25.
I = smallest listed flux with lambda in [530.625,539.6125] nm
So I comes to 18.48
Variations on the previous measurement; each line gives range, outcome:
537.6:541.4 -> 16.13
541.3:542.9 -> 17.91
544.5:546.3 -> 20.72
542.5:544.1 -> 21.69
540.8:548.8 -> 17.77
